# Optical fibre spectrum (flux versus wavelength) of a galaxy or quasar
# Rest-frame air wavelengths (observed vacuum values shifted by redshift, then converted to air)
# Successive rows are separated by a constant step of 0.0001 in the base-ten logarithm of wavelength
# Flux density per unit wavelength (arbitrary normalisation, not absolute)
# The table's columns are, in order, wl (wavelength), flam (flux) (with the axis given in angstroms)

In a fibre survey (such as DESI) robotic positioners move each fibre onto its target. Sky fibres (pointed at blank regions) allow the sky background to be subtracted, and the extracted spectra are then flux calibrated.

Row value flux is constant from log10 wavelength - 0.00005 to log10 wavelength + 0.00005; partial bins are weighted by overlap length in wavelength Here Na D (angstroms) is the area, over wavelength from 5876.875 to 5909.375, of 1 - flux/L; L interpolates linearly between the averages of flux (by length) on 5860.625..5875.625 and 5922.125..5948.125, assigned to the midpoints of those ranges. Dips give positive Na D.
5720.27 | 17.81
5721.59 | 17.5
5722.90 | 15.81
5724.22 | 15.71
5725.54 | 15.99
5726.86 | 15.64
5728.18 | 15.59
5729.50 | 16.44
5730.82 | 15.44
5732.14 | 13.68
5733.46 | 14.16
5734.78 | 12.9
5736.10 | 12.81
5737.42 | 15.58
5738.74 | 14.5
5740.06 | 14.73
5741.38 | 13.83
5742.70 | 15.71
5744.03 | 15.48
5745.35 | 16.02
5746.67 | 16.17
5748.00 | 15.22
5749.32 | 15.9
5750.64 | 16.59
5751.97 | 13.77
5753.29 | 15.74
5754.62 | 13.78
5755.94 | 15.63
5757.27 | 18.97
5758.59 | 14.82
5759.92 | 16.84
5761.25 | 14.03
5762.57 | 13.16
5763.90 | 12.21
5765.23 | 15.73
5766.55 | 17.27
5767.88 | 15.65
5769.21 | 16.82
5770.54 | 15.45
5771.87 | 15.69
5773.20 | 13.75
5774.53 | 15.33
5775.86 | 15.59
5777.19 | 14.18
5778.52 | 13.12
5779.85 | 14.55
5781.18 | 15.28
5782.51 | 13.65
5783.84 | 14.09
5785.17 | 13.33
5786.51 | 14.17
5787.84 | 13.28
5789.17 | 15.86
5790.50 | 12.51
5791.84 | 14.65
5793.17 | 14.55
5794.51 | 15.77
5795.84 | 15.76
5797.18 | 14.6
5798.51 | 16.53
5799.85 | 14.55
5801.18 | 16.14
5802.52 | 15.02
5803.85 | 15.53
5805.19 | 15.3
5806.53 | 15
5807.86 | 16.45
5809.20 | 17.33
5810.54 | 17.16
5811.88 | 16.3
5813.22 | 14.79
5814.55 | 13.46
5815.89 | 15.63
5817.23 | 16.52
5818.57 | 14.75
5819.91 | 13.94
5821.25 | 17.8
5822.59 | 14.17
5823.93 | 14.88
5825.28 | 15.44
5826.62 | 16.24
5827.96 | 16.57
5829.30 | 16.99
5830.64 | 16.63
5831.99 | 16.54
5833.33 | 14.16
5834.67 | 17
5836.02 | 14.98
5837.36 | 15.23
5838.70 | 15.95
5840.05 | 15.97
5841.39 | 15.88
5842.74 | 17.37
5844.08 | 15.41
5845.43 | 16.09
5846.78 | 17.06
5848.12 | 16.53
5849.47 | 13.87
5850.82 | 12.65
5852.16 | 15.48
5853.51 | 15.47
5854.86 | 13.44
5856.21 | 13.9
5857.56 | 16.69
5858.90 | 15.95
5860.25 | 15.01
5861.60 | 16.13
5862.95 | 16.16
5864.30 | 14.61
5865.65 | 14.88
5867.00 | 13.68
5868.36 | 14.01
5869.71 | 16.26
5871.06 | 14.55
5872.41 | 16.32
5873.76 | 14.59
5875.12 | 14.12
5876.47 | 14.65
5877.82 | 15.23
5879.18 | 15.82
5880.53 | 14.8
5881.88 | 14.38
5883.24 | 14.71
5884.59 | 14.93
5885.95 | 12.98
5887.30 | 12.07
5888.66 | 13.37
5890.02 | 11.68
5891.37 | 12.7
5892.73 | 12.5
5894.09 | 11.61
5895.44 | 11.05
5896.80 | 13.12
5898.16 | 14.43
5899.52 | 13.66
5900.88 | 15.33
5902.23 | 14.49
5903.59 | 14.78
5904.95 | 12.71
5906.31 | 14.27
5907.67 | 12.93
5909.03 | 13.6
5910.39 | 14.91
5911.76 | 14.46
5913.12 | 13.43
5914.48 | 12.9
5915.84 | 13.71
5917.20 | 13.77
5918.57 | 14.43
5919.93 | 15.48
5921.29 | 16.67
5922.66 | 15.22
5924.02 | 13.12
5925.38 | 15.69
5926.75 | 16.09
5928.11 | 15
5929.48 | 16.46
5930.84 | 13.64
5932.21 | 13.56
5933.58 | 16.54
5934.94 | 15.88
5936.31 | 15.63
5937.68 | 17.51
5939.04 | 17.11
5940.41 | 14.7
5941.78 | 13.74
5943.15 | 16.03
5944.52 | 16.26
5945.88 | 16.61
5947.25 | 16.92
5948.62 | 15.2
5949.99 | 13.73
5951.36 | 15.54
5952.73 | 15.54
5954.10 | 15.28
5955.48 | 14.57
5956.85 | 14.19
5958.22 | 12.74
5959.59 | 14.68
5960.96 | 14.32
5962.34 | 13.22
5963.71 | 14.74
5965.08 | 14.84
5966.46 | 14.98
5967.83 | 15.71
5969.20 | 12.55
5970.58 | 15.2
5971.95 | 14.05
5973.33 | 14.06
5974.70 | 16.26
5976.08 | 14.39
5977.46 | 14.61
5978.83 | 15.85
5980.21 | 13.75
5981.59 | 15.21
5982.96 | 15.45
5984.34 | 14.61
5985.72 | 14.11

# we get 3.4 angstroms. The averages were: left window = 15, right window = 15.6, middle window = 13.6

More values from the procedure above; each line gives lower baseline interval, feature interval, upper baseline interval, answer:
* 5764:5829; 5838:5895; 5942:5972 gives 1.2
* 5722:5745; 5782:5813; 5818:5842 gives 0.7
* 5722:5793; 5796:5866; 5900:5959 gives -3.1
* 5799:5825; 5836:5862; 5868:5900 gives -1.4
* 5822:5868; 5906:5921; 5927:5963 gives 1.2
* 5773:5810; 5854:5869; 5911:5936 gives -0.1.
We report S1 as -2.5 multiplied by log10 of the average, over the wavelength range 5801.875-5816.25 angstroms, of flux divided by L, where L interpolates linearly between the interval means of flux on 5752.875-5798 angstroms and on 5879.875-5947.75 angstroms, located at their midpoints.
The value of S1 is -0.06 mag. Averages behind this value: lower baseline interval 14.9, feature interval 15.6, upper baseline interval 14.4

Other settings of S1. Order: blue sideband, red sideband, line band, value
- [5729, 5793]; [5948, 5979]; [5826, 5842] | -0.09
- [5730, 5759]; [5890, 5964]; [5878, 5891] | 0.06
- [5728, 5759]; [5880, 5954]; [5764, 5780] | -0.01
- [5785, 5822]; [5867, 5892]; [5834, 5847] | -0.09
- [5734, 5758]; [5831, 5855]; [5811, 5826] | 0.01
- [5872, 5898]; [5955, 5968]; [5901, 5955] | -0.07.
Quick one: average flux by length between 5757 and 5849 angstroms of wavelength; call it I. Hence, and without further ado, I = 15.4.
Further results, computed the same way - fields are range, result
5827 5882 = 15.4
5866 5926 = 14.1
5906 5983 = 14.9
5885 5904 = 13.1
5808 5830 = 15.8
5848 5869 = 14.9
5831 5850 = 15.9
